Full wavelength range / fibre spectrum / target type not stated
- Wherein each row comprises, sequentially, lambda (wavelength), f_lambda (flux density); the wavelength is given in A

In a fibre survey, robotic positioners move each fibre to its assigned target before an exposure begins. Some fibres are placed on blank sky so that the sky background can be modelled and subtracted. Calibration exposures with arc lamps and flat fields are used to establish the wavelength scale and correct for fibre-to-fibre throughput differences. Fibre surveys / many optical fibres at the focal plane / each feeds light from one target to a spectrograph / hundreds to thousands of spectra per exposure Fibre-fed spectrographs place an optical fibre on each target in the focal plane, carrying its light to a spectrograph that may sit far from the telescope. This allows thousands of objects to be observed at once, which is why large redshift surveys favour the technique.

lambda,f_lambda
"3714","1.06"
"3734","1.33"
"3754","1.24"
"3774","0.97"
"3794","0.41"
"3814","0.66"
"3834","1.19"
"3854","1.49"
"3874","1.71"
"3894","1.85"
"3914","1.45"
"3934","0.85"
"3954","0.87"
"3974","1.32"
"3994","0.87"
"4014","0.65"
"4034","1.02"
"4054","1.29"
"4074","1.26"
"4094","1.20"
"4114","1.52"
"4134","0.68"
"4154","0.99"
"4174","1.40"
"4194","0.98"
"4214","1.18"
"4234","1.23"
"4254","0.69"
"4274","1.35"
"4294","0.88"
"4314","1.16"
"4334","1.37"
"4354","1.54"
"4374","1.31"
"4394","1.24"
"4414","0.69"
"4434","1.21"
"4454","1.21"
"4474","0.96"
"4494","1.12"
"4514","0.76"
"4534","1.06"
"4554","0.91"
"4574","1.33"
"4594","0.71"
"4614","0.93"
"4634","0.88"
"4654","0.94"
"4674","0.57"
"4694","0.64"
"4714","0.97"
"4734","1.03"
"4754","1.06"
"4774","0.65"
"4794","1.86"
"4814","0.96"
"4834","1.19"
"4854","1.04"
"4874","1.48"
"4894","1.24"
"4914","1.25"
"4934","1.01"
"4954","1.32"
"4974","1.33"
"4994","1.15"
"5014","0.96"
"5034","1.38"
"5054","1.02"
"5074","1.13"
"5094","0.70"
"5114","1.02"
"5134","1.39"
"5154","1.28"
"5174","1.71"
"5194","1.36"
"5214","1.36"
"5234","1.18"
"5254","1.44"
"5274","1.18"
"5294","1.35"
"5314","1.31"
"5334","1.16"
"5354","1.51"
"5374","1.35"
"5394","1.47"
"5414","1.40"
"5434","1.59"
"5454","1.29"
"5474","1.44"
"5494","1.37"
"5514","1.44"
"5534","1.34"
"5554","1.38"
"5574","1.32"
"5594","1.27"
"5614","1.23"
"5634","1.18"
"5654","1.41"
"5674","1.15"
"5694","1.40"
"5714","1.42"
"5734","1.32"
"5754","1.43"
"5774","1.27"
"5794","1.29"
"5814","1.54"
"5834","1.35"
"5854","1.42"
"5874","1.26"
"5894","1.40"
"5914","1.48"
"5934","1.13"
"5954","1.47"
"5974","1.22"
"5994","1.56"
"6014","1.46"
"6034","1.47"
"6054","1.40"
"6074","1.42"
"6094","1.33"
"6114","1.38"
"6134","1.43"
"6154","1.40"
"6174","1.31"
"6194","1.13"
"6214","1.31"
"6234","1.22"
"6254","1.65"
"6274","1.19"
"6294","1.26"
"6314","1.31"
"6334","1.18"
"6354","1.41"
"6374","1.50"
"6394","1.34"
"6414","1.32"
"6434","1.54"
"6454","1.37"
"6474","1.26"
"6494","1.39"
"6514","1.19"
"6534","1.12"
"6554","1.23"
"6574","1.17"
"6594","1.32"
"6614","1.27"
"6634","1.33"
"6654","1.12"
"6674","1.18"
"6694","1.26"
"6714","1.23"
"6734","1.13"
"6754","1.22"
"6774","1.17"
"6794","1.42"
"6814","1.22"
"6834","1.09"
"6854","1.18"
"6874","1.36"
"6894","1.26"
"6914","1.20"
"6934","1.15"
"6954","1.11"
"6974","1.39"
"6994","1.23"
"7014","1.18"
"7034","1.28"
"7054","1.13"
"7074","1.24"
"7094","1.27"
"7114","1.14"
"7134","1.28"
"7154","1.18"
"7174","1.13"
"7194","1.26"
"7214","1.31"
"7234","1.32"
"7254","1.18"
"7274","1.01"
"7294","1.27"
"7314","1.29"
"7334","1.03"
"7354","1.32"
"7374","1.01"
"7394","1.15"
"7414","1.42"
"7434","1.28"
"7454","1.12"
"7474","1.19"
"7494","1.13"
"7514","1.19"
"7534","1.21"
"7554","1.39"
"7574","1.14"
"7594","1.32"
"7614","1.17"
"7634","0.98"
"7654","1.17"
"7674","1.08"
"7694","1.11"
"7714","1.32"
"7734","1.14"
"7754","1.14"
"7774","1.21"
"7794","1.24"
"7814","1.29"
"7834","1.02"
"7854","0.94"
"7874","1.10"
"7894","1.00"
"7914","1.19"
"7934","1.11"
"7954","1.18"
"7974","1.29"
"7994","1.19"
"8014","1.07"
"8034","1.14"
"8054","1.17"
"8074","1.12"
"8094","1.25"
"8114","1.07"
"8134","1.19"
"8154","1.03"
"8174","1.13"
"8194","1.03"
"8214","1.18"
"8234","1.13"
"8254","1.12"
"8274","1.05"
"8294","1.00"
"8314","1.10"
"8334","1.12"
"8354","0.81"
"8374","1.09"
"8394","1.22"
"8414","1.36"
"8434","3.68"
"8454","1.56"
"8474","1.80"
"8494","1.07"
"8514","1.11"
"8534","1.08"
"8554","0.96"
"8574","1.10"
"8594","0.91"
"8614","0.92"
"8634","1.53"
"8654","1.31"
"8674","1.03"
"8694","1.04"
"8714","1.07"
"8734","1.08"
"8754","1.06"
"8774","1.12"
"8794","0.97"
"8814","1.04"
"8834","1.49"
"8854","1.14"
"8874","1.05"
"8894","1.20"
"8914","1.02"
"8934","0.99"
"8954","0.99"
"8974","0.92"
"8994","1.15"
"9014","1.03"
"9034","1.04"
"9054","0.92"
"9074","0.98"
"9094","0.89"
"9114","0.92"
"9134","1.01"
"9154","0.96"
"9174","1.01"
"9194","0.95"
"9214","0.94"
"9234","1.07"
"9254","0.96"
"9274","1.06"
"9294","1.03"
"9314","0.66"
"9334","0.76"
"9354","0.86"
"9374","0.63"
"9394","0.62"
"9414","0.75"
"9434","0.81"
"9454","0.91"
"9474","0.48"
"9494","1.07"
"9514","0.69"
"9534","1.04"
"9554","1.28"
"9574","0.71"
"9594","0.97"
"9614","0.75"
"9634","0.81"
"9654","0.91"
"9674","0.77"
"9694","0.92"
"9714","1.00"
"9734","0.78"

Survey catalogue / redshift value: 0.29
